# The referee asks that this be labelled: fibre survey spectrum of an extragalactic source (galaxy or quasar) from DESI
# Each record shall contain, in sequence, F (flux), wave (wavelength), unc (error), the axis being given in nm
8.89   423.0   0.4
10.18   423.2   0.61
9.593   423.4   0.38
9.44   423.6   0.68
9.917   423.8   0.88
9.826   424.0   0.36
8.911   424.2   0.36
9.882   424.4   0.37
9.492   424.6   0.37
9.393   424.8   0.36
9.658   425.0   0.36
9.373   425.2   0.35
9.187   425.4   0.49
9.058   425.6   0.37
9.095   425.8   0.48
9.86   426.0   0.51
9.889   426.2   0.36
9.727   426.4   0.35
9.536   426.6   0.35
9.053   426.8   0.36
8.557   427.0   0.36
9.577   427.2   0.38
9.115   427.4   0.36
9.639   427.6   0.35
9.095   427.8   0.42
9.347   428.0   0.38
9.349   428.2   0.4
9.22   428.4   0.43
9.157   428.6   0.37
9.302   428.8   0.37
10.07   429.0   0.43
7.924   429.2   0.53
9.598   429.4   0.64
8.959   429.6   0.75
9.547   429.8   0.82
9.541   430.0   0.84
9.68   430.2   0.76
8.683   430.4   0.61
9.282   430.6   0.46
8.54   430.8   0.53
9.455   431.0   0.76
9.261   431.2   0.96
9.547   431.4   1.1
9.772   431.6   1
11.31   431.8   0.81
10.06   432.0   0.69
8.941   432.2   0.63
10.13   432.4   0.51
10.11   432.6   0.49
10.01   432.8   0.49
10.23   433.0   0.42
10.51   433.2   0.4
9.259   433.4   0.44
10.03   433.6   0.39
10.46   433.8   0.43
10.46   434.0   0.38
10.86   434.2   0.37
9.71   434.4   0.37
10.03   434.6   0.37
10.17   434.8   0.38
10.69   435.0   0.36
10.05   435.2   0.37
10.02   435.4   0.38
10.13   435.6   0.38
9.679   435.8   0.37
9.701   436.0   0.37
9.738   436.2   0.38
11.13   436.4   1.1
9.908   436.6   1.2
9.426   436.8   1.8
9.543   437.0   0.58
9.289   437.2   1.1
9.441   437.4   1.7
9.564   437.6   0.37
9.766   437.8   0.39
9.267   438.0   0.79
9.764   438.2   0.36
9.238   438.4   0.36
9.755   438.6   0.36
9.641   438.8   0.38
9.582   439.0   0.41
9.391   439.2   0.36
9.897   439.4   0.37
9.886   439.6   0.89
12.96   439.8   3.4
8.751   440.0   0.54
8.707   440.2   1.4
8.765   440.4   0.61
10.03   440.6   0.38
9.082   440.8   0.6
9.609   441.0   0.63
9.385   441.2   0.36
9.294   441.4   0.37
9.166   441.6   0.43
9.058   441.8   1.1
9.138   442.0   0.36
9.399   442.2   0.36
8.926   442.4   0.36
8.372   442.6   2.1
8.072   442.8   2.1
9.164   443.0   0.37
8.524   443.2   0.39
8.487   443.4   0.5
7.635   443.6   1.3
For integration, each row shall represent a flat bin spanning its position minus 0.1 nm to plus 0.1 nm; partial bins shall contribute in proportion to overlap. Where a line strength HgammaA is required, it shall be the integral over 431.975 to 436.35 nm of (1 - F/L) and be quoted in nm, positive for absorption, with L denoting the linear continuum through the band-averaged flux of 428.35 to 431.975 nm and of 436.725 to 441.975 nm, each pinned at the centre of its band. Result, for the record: -0.28 nm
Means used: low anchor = 9.4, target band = 10.1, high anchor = 9.54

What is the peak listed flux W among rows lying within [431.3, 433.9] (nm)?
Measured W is 11.31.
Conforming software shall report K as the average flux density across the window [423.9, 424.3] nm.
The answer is 9.37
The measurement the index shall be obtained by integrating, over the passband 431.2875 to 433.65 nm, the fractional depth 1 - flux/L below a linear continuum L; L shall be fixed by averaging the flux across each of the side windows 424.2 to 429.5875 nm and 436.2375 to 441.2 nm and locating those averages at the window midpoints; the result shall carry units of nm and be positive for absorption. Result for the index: -0.12 nm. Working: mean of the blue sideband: 9.34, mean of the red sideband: 9.68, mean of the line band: 9.99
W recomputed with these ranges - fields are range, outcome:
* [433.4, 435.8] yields 10.86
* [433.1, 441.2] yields 12.96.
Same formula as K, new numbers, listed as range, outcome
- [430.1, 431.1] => 9.13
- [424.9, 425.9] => 9.27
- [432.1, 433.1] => 9.88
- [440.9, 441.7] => 9.36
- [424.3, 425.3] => 9.56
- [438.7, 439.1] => 9.61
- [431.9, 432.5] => 9.71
